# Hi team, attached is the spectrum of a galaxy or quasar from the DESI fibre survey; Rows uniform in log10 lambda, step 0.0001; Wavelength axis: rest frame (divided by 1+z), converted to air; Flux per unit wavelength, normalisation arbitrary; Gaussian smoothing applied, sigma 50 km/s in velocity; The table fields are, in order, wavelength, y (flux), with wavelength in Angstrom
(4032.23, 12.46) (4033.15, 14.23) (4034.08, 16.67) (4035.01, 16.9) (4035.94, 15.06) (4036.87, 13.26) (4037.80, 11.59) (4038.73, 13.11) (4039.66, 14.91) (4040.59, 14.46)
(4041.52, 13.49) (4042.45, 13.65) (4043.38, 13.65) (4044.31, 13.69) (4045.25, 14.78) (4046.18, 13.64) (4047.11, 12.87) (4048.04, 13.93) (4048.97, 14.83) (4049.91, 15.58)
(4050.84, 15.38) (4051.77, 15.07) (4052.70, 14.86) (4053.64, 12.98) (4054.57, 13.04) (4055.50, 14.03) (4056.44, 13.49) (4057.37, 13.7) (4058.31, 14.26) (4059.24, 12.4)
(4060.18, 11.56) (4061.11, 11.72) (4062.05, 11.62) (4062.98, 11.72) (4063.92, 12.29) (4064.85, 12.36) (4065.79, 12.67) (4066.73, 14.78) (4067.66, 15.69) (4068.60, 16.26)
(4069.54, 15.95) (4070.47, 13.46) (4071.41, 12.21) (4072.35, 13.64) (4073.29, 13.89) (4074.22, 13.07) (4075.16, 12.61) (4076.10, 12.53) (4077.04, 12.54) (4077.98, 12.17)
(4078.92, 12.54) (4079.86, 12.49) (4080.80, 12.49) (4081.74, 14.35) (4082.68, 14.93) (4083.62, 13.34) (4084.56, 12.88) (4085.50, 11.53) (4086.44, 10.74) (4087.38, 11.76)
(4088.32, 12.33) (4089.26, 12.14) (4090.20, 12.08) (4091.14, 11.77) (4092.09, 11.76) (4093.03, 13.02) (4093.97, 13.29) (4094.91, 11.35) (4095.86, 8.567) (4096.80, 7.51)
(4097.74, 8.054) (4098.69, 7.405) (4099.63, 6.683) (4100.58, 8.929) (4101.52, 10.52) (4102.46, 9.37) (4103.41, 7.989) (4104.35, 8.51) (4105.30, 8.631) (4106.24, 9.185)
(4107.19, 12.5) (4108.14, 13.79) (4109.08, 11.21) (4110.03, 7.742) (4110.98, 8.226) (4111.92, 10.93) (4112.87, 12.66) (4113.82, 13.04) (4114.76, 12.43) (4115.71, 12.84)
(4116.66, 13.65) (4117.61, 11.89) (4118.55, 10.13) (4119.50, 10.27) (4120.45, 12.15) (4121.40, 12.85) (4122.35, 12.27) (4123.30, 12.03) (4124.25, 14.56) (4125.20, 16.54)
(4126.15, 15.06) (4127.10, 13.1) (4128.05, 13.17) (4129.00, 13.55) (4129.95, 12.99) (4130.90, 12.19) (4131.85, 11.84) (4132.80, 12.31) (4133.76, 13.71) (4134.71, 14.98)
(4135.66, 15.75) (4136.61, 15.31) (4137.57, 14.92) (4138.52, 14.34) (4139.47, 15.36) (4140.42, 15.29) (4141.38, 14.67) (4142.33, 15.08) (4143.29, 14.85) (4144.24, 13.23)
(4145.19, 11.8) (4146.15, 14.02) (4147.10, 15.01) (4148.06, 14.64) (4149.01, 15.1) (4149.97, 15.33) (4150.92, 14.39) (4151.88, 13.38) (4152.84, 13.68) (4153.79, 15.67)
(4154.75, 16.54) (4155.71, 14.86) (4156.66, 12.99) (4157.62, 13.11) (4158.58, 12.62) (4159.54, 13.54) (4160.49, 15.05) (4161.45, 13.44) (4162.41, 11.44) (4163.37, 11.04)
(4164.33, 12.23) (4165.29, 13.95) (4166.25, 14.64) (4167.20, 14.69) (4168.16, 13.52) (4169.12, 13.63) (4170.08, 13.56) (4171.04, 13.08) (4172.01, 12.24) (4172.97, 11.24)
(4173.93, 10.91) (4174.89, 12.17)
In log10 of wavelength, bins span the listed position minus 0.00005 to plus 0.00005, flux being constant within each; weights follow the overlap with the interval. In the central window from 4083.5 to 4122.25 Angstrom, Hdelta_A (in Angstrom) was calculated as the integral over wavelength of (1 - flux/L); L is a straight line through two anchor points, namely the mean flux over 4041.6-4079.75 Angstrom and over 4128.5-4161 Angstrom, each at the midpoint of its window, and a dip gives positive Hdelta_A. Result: 8.36 Angstrom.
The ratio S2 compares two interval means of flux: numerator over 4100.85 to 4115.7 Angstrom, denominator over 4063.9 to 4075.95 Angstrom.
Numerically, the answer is 0.76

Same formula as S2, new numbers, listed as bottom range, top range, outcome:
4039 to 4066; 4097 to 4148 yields 0.90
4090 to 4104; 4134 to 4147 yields 1.48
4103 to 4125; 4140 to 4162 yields 1.26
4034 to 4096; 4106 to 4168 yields 1.00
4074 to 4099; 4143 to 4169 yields 1.17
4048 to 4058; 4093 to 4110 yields 0.68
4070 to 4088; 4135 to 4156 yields 1.15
